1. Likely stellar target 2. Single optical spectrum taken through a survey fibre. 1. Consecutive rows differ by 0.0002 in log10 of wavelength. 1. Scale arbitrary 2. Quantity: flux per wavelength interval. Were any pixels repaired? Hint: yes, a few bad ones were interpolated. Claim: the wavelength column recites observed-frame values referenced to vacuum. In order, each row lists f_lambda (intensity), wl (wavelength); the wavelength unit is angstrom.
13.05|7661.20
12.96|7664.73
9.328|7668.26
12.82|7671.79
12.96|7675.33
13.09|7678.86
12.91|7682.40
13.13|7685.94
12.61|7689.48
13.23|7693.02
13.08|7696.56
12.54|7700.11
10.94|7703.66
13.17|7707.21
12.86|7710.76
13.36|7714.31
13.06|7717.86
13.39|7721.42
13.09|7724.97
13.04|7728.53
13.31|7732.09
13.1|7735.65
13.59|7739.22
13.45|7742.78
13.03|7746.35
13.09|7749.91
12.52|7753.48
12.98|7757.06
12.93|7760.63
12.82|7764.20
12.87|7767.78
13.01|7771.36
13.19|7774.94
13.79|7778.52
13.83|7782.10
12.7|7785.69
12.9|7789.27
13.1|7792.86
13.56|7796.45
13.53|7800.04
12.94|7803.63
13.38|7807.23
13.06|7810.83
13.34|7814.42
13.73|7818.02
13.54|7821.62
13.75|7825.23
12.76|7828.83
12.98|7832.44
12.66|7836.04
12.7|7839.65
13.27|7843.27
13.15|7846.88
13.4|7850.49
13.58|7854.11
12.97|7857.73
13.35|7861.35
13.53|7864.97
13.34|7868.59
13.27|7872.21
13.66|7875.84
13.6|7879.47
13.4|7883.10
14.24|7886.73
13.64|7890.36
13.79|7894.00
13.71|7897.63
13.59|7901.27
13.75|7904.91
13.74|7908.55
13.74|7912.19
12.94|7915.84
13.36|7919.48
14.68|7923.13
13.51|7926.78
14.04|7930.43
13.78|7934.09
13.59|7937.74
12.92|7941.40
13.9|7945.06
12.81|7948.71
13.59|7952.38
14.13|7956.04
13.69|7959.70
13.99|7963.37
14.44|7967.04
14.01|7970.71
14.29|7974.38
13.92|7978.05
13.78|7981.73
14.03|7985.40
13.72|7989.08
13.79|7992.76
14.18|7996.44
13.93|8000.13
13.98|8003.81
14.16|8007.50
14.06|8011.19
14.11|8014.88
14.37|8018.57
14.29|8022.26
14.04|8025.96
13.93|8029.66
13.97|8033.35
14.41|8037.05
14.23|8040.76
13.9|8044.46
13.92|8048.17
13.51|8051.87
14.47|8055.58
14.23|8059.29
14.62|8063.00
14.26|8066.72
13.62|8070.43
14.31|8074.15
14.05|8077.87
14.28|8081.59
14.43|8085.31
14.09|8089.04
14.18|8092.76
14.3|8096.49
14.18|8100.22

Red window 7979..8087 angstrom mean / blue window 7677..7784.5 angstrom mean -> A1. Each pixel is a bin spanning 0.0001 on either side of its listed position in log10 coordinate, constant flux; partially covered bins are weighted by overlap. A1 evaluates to 1.1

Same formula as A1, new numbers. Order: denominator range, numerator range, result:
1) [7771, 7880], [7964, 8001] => 1.06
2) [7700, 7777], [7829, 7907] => 1.03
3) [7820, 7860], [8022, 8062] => 1.07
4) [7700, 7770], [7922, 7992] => 1.07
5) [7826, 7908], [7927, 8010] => 1.03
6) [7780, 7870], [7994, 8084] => 1.07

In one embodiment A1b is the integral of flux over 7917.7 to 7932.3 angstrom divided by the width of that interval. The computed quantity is 13.9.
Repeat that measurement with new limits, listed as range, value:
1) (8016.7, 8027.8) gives 14.2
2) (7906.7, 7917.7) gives 13.5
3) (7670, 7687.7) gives 13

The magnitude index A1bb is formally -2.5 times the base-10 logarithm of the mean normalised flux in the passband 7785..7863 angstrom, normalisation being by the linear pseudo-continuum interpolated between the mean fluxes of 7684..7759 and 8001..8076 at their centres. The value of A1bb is 0.012 mag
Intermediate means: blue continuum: 13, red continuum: 14.1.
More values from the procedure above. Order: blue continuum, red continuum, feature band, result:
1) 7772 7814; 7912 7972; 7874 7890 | -0.01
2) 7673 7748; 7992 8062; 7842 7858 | 0.01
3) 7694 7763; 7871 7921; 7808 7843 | 0.01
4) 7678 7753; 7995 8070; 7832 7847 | 0.04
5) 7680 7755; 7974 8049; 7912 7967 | 0.01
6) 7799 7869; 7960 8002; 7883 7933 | -0.01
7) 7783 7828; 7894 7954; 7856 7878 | 0.01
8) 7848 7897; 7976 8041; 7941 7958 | 0.02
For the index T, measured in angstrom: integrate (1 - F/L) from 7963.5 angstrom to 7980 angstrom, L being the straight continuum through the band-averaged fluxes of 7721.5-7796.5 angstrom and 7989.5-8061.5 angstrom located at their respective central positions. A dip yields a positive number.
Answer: -0.3 angstrom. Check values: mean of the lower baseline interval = 13.1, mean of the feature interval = 14.1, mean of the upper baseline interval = 14.1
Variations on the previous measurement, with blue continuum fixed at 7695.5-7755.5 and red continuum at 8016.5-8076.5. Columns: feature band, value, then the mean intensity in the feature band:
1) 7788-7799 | 0.0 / 13.2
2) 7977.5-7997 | 0.0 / 13.9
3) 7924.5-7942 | 0.1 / 13.6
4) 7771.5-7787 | -0.2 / 13.4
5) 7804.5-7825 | -0.2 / 13.4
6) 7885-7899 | -0.3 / 13.9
